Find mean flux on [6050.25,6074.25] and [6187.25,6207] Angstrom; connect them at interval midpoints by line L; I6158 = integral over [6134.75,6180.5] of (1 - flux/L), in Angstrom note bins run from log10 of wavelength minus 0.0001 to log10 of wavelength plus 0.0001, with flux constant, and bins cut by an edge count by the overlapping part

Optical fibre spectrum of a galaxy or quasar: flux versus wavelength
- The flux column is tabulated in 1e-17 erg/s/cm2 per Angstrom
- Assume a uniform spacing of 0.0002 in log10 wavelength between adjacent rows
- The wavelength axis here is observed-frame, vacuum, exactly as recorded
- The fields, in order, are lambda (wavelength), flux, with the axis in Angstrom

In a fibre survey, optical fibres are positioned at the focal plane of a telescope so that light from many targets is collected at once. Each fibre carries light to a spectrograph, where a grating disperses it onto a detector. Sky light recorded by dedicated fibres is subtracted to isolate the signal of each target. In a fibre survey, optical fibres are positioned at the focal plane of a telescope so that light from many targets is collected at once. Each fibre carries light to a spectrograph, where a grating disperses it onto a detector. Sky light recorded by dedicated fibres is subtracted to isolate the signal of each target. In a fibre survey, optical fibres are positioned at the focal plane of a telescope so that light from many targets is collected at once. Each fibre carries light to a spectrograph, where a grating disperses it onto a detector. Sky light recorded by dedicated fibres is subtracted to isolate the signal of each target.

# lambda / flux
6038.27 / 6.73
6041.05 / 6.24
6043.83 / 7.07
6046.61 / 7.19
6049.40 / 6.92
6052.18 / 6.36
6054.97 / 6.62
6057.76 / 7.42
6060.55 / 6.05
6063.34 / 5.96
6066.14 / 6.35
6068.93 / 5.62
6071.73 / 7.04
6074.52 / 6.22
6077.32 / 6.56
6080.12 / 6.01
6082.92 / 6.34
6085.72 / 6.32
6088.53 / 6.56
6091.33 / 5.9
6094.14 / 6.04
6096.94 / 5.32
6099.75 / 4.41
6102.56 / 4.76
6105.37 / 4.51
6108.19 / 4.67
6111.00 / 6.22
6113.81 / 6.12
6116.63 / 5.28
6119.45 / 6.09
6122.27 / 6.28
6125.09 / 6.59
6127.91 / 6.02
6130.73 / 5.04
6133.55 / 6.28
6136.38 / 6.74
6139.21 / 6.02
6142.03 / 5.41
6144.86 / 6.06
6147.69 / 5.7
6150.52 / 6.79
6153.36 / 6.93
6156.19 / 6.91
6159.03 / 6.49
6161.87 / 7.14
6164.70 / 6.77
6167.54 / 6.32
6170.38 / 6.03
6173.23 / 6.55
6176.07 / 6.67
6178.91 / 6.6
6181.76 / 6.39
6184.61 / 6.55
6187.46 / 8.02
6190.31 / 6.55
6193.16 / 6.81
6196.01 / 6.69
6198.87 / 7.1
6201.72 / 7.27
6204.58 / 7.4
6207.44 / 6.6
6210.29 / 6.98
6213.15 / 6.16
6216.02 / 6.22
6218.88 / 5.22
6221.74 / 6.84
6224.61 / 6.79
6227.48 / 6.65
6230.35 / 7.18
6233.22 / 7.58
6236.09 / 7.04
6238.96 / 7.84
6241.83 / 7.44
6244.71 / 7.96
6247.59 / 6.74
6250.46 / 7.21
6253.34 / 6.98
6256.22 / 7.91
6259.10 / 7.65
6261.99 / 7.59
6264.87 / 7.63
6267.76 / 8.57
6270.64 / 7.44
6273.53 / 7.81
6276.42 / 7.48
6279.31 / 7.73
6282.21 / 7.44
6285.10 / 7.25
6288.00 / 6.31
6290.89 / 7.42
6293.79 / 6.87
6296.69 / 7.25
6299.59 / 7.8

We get 2.8 Angstrom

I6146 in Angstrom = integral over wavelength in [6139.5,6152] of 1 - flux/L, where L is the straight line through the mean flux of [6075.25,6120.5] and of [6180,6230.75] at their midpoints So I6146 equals 0.3 Angstrom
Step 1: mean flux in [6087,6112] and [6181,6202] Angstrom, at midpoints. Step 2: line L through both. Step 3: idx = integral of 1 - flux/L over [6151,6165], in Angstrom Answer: -1.1 Angstrom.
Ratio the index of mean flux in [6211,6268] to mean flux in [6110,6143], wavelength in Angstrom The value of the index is 1.2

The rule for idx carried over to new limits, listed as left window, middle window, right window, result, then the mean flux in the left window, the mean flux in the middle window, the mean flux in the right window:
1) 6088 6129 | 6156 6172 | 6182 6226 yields -0.81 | 5.63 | 6.58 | 6.74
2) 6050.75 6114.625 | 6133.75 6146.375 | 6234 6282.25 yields 0.80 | 5.97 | 6.08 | 7.56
